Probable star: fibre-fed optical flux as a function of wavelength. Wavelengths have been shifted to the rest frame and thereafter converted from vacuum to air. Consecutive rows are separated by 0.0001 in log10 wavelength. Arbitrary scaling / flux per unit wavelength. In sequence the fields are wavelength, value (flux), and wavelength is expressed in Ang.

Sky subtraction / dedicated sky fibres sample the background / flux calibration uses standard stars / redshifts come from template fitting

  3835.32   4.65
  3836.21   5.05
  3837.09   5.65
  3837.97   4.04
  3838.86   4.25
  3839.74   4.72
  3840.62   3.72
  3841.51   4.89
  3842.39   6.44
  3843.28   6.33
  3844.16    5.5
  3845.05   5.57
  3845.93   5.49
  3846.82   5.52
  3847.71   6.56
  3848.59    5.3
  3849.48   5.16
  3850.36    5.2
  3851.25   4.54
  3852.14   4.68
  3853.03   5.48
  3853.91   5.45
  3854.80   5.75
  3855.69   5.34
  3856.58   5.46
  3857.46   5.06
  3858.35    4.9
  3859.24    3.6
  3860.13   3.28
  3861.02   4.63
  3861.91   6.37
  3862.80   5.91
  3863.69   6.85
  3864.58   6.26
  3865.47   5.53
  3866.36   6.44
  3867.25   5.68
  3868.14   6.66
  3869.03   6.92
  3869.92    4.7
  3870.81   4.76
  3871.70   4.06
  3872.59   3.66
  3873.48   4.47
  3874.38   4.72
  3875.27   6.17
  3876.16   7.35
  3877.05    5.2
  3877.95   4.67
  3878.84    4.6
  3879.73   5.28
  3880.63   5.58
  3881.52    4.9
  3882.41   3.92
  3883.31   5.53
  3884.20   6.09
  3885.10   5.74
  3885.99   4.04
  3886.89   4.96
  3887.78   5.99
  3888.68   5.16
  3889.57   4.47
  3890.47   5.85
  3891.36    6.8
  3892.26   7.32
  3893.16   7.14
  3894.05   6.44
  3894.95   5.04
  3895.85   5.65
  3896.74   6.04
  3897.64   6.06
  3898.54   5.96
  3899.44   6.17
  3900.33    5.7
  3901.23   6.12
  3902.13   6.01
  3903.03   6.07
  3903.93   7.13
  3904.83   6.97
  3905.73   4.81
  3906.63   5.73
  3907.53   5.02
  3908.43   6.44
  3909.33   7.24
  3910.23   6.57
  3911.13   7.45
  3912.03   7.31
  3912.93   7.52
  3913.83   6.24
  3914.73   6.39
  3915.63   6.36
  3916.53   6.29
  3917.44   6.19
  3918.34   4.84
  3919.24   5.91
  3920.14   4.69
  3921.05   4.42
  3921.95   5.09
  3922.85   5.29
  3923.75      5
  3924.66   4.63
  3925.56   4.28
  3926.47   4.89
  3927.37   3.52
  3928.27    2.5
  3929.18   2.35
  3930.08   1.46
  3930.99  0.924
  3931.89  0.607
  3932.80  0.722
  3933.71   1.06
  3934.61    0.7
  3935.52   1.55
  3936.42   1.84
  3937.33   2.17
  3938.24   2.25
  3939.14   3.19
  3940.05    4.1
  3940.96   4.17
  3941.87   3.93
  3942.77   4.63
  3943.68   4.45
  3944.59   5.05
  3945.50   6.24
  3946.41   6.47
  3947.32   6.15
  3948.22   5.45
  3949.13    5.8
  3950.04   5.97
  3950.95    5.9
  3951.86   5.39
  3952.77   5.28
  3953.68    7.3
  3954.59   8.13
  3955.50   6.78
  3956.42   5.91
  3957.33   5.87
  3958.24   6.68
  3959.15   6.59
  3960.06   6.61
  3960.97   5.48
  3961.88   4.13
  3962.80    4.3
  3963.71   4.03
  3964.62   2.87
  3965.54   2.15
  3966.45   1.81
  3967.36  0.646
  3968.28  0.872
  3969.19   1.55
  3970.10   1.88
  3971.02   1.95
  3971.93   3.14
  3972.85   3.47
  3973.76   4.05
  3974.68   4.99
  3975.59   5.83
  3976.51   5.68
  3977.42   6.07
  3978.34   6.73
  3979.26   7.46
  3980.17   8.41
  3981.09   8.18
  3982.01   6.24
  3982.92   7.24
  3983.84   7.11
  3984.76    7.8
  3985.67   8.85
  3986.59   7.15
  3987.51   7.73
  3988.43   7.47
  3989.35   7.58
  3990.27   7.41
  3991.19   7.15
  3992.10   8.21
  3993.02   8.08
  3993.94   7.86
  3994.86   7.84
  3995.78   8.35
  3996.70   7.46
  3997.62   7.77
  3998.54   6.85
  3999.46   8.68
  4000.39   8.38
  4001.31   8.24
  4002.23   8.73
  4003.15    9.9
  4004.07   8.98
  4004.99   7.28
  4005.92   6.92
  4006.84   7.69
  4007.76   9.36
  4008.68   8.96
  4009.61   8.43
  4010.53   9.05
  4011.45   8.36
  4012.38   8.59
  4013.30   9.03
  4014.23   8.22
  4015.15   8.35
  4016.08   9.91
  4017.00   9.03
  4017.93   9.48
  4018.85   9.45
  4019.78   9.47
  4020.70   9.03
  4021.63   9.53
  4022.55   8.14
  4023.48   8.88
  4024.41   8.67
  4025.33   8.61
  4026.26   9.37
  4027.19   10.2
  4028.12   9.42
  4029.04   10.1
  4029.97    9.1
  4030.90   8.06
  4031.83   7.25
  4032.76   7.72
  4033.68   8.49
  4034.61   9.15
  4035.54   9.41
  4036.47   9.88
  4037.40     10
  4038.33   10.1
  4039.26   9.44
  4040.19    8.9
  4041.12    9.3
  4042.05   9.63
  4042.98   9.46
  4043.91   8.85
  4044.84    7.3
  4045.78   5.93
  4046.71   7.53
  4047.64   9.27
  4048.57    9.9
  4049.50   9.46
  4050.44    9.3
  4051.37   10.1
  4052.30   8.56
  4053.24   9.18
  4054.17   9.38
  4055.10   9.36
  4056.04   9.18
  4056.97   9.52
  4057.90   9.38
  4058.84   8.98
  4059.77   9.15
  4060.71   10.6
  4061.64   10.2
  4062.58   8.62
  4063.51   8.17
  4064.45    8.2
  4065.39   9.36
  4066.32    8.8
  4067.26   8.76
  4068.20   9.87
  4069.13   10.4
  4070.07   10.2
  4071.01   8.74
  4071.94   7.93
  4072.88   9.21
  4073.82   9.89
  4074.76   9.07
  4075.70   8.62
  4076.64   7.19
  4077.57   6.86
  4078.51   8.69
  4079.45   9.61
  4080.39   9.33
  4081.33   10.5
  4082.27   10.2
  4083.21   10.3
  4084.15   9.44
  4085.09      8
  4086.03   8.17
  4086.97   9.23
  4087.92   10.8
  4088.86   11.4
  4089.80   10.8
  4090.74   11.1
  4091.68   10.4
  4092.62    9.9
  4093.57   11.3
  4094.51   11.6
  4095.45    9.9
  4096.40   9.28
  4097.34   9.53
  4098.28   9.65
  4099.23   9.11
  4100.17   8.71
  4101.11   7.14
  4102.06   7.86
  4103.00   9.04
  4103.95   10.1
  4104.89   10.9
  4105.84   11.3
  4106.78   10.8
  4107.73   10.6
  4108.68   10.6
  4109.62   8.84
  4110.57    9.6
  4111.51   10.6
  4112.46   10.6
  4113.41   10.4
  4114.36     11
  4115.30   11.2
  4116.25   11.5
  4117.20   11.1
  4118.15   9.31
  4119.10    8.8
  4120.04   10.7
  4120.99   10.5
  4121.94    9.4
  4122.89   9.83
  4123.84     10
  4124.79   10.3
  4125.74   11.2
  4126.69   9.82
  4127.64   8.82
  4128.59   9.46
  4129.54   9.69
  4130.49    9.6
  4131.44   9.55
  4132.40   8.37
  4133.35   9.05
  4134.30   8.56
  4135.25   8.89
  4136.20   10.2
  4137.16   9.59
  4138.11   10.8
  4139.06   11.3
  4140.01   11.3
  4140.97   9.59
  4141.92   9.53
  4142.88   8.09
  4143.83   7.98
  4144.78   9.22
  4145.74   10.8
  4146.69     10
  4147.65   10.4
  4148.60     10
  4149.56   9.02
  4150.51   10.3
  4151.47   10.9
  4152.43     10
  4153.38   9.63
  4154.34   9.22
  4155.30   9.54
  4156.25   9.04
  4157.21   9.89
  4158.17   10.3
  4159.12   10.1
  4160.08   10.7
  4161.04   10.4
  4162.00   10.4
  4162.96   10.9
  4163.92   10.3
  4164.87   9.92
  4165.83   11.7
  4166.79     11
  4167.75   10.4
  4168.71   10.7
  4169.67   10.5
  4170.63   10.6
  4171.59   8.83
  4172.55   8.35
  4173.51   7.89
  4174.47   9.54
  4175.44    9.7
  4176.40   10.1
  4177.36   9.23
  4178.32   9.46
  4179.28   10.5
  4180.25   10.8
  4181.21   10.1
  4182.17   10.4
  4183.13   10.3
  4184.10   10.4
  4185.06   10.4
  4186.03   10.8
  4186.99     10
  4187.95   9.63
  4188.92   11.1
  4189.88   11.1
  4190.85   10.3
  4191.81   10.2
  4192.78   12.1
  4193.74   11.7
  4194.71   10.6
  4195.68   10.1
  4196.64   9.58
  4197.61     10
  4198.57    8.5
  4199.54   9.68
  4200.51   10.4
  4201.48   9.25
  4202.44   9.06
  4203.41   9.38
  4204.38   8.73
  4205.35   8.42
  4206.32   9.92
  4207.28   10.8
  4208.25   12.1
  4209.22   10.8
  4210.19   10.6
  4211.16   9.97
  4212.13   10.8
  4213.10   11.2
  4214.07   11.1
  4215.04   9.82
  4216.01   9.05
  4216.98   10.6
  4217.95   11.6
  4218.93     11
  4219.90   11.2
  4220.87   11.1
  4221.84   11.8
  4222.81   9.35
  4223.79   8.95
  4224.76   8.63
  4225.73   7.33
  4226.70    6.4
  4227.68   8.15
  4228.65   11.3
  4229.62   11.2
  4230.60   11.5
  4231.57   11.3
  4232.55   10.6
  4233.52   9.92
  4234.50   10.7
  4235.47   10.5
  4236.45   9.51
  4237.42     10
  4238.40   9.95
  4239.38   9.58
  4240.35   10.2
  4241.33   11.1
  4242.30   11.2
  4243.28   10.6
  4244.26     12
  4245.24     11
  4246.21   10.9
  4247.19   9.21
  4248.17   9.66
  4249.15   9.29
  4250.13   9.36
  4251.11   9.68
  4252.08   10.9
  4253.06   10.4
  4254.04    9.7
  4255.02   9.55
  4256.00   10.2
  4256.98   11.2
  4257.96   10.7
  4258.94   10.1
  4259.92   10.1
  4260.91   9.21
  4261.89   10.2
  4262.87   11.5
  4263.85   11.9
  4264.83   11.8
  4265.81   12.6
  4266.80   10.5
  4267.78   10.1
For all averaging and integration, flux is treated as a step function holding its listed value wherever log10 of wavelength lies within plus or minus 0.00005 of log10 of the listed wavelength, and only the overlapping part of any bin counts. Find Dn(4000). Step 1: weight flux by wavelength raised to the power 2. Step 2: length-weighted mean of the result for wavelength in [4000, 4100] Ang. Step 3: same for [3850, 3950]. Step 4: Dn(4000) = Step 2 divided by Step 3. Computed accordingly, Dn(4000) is 1.95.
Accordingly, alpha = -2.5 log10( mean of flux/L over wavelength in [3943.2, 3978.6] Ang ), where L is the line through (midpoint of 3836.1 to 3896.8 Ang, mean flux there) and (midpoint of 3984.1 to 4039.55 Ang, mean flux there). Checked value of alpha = 0.47 mag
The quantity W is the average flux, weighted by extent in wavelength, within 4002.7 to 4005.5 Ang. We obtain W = 8.68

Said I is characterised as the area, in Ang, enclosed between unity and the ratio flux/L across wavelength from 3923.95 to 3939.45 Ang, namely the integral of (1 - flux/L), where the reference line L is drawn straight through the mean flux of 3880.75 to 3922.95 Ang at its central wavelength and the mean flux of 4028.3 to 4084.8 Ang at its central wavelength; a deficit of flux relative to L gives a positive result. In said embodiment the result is 10.0 Ang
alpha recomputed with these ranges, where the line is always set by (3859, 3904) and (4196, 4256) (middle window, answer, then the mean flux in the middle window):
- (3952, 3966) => 0.20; 5.47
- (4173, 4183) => -0.04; 9.79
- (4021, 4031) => -0.22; 9.13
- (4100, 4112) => -0.14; 9.73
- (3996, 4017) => -0.17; 8.43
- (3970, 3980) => 0.36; 4.87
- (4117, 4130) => -0.13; 9.9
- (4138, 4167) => -0.10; 10.1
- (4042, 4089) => -0.14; 9.11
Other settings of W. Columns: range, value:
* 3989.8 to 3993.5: 7.72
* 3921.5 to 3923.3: 5.21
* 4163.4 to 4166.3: 10.7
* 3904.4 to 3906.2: 5.87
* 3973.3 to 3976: 4.95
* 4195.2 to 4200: 9.58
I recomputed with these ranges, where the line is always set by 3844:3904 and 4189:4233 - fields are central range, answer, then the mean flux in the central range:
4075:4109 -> -4.5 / 9.66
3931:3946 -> 8.3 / 2.87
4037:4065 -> -4.0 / 9.1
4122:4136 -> -0.8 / 9.52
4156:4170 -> -1.4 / 10.4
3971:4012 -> -1.3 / 7.38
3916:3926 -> 1.6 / 5.16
